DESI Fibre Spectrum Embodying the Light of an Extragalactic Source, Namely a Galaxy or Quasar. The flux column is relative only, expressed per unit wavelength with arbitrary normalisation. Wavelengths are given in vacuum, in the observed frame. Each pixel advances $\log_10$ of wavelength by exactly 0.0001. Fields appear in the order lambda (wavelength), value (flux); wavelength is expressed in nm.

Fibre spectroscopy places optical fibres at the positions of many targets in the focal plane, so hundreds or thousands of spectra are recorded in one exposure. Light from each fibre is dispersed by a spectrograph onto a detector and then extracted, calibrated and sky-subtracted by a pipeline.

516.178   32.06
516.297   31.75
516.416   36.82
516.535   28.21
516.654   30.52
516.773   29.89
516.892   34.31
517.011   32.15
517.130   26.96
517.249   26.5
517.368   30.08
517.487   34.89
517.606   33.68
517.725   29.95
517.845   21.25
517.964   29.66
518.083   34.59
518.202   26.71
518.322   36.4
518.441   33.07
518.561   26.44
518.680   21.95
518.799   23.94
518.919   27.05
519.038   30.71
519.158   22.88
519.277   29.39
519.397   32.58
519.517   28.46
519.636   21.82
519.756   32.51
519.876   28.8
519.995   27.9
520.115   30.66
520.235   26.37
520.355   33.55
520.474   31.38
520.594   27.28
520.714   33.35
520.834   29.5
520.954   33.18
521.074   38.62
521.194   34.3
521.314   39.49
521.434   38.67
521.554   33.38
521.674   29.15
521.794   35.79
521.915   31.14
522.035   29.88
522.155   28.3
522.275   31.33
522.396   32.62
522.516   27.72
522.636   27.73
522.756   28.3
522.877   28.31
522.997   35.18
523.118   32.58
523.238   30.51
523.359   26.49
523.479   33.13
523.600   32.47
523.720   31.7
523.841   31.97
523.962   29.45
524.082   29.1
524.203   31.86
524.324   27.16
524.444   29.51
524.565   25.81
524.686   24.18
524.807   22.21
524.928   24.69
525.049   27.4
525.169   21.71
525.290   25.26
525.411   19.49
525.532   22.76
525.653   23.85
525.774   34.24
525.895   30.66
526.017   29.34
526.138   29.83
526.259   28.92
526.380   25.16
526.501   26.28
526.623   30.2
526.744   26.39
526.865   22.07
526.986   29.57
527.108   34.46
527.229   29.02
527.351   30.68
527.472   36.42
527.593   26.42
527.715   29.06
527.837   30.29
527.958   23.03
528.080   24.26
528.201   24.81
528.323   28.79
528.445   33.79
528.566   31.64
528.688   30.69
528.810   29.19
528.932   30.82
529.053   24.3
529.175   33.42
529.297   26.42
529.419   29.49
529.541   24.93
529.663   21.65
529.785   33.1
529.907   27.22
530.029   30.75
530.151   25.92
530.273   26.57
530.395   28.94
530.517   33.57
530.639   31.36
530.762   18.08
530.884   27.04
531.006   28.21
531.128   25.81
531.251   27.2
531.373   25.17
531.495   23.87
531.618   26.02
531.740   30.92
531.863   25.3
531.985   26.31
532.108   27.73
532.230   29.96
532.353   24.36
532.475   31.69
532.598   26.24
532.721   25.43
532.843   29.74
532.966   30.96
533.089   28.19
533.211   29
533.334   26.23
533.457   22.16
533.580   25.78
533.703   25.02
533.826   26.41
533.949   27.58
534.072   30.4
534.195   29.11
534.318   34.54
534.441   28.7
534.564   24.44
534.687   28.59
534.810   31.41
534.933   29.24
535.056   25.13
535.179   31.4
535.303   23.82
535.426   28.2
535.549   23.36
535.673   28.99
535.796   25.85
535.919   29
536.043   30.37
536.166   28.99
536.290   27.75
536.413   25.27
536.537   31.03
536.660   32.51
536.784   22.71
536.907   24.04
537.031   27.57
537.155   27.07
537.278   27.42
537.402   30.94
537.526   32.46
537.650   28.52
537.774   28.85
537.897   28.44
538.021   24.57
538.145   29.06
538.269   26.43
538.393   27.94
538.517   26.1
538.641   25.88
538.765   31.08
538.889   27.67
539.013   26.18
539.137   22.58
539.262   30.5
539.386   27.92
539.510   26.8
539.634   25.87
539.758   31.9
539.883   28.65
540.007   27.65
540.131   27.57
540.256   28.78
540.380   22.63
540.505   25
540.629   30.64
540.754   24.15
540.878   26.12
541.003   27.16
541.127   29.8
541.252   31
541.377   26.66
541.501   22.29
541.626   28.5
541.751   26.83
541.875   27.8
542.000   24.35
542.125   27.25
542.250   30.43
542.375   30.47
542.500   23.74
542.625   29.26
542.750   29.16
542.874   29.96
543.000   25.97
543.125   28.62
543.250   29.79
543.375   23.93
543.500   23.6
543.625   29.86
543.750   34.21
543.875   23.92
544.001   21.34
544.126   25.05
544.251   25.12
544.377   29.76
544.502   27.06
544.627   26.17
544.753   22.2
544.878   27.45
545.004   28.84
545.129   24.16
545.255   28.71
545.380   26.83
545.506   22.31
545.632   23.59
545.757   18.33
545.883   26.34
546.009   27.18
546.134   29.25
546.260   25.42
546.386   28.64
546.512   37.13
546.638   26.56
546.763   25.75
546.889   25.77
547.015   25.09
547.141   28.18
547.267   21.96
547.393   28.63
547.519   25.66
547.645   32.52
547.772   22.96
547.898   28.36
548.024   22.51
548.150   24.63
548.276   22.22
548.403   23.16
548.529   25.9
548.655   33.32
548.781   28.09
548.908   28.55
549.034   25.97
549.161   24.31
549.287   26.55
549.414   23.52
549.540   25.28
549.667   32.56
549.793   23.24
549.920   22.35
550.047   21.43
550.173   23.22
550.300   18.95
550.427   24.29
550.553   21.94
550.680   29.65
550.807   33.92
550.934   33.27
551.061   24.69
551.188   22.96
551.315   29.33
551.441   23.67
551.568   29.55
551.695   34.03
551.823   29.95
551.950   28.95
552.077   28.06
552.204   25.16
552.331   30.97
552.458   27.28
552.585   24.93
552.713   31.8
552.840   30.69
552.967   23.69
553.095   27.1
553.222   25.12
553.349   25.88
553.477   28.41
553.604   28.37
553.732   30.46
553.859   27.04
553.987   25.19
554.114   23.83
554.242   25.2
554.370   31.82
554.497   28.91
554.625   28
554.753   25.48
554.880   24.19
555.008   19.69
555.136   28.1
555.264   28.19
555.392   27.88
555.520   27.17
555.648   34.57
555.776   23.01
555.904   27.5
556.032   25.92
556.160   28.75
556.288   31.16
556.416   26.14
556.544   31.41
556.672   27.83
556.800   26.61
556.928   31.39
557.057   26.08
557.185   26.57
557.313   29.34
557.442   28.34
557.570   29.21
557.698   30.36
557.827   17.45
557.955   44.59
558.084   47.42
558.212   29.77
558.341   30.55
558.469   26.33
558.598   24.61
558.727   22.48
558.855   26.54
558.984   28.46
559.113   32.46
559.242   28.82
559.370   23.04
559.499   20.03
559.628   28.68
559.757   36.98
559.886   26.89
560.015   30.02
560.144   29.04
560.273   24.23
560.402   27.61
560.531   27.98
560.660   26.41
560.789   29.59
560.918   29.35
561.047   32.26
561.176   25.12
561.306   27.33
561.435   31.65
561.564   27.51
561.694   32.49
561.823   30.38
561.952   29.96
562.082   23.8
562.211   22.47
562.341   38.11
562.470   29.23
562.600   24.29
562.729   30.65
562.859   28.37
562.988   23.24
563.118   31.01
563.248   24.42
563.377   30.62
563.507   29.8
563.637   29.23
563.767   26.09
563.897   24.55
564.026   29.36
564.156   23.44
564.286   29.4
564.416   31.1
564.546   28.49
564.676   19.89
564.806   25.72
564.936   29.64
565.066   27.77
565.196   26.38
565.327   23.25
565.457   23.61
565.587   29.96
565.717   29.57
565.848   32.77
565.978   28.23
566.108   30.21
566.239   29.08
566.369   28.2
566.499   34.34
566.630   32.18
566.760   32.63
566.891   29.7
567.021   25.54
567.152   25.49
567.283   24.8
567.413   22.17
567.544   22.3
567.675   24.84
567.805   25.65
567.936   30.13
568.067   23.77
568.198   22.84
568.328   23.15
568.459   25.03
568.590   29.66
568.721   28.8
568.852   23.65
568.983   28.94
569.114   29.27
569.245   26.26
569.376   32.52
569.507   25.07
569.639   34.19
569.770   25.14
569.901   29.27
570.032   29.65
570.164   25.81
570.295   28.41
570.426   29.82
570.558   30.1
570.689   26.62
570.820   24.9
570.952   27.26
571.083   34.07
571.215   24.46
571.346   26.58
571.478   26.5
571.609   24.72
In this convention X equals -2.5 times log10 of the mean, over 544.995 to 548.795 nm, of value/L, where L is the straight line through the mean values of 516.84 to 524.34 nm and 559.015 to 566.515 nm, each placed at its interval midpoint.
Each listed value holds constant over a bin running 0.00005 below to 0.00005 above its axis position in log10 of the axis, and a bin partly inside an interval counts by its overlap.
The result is 0.105 mag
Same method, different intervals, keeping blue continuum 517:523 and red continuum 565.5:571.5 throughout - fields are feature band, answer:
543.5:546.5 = 0.11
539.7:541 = 0.08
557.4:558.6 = -0.11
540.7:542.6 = 0.08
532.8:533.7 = 0.09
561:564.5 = -0.01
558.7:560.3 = 0.02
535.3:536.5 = 0.08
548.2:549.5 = 0.11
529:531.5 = 0.09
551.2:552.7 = 0.01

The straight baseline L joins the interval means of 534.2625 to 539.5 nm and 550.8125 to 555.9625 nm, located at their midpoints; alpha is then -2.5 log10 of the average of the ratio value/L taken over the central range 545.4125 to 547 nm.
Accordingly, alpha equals 0.056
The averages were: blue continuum 27.9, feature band 26.3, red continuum 27.6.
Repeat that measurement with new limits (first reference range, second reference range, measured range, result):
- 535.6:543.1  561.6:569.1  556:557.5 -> -0.029 mag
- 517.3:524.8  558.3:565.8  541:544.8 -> 0.068 mag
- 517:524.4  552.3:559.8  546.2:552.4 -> 0.070 mag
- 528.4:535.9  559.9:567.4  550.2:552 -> 0.024 mag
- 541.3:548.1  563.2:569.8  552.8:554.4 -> 0.001 mag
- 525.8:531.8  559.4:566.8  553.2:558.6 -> -0.001 mag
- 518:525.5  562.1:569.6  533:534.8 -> 0.049 mag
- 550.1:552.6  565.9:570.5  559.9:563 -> -0.037 mag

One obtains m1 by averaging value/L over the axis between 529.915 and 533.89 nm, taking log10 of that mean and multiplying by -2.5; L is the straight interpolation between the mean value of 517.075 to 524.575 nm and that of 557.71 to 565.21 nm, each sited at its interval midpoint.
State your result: 0.098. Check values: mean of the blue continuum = 30.3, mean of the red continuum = 28.4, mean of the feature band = 27.2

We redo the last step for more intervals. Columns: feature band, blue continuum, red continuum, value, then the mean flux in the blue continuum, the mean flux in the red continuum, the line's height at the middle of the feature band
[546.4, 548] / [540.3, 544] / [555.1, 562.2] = 0.014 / 27.3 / 28.6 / 27.7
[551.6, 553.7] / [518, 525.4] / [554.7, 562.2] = 0.013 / 29.7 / 28.3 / 28.5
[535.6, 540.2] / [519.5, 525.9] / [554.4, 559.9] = 0.046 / 29.7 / 28.3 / 29.1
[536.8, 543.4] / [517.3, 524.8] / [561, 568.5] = 0.059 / 30.2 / 27.6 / 29.1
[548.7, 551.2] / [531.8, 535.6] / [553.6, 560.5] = 0.087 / 27.6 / 28.1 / 28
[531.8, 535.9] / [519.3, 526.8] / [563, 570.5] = 0.054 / 29.5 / 27.6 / 29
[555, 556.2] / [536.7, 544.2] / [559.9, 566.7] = 0.023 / 27.4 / 28.3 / 28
